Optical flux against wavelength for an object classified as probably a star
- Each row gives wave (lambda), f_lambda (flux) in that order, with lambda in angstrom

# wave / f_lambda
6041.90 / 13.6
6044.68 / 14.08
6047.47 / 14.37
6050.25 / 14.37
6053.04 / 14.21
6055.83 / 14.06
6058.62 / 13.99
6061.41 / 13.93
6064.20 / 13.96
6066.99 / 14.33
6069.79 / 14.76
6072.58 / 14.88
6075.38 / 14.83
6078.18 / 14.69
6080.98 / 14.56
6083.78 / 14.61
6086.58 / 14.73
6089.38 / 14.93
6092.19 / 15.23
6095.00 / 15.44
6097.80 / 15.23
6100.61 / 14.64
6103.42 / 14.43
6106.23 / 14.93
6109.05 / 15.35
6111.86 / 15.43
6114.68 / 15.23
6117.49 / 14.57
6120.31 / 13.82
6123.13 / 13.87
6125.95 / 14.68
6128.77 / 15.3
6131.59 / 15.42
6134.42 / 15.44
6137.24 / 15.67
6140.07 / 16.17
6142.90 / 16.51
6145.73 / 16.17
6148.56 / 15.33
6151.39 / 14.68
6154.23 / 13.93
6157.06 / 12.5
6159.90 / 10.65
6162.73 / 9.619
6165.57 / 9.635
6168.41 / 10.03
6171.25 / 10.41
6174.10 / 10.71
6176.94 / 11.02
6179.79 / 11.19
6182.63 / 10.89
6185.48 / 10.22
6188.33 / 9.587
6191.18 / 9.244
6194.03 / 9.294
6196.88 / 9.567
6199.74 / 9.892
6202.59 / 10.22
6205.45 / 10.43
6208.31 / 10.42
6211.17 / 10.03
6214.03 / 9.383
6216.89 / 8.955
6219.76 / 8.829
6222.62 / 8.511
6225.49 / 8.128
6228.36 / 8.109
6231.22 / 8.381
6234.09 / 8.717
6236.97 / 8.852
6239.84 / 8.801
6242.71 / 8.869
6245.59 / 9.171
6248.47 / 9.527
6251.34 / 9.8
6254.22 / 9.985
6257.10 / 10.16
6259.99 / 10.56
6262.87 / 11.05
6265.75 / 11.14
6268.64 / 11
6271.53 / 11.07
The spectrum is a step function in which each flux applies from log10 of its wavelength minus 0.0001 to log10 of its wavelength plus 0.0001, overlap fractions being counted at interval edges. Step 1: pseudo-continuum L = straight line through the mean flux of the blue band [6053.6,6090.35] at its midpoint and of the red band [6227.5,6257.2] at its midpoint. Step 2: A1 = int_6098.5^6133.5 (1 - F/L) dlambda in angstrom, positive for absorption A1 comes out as -4.7 angstrom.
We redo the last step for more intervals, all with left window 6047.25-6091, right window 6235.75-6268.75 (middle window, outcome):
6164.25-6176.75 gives 1.71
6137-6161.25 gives -4.09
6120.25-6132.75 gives -1.60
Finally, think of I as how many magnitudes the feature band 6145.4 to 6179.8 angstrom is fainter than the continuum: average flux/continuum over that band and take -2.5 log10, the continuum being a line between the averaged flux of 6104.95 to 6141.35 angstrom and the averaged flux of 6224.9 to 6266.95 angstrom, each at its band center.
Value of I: 0.122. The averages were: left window 15.1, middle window 11.9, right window 9.44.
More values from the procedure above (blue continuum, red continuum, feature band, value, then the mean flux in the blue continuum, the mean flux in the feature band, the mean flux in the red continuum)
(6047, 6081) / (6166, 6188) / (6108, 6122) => -0.17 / 14.4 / 14.9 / 10.5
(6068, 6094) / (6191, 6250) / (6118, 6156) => -0.20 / 14.8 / 15.1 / 9.21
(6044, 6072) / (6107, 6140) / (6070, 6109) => -0.02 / 14.2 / 14.9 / 15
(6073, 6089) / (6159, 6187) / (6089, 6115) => -0.10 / 14.7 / 15.1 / 10.4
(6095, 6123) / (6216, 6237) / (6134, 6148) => -0.22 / 14.8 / 16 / 8.53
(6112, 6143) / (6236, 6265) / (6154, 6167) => 0.23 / 15.1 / 11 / 9.73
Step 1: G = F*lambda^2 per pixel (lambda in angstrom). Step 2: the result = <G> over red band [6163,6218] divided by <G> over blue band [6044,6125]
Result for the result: 0.71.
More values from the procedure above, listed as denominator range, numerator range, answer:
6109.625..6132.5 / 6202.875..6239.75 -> 0.63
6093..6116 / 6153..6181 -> 0.74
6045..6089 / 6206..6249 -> 0.66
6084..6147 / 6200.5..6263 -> 0.64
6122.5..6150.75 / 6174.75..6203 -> 0.67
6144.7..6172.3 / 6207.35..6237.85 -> 0.74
